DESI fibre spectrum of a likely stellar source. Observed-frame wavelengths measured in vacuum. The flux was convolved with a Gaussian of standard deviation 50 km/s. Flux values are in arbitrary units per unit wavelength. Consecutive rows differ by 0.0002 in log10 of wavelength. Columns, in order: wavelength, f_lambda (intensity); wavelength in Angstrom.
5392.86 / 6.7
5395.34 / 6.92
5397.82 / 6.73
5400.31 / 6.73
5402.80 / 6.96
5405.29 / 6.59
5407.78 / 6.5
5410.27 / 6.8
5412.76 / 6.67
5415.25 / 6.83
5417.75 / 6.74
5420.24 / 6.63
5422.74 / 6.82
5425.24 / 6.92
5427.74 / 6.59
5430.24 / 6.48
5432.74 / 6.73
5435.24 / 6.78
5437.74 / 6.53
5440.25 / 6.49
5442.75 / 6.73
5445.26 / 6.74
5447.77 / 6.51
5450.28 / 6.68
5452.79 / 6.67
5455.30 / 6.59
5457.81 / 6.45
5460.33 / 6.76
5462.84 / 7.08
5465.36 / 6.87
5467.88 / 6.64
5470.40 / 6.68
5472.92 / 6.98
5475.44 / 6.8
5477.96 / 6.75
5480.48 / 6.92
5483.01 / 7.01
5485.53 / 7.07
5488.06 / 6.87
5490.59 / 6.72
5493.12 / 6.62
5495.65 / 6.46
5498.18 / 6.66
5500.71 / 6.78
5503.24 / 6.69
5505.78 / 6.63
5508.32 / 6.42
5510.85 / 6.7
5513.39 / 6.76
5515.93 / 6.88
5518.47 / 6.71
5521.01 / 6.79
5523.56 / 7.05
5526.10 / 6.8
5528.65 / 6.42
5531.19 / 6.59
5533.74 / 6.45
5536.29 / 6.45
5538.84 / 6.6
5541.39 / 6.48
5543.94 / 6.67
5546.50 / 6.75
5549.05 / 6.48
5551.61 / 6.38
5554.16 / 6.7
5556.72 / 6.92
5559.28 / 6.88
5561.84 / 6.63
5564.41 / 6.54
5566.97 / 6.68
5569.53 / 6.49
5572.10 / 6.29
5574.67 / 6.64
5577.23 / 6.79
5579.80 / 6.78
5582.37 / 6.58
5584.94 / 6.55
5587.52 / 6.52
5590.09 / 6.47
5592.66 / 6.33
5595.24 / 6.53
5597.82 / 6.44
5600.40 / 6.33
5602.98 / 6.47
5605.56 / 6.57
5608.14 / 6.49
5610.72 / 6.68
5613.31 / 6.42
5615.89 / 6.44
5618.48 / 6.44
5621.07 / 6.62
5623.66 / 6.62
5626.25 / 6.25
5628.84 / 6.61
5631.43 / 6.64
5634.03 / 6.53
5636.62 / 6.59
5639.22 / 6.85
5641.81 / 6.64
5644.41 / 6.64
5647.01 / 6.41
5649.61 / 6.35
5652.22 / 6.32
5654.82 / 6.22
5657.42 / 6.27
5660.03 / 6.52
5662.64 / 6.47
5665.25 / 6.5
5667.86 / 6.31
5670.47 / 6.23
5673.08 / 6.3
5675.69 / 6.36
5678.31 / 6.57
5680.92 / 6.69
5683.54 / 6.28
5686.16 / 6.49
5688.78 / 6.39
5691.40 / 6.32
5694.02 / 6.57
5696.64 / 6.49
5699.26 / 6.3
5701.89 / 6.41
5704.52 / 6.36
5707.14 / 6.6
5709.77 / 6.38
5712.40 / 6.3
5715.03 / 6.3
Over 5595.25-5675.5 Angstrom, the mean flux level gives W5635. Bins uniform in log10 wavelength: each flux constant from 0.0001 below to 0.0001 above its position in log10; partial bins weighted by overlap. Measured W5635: 6.47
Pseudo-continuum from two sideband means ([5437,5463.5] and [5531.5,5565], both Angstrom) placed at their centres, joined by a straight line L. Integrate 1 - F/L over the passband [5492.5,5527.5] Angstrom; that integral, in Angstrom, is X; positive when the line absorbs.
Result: -0.5 Angstrom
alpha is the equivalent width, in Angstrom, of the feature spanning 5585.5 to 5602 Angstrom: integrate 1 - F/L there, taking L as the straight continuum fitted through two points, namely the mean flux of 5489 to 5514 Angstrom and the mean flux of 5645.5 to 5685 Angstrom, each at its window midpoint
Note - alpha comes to 0.1 Angstrom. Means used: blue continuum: 6.64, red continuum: 6.39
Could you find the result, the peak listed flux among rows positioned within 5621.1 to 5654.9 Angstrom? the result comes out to 6.85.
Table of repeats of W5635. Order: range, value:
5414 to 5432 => 6.72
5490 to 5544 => 6.65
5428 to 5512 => 6.71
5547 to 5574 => 6.6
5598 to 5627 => 6.49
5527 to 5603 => 6.56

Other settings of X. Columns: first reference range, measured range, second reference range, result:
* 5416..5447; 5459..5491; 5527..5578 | -1.0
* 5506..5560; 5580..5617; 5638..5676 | 0.2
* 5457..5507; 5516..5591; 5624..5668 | 0.2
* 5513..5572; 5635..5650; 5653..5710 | -0.3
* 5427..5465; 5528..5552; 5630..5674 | 0.1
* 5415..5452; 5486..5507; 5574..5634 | -0.2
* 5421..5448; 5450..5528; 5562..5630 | -1.6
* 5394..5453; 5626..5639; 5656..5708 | -0.2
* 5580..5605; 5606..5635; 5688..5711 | -0.2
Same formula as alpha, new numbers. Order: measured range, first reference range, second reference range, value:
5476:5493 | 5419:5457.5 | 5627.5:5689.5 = -0.7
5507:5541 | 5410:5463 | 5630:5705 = -0.3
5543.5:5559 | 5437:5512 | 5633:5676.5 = -0.1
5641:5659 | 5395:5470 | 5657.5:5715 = 0.1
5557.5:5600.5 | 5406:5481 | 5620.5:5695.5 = -0.1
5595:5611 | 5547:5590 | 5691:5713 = 0.2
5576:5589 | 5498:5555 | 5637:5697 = -0.1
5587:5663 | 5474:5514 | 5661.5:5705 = 0.3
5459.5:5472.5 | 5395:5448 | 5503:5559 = -0.3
